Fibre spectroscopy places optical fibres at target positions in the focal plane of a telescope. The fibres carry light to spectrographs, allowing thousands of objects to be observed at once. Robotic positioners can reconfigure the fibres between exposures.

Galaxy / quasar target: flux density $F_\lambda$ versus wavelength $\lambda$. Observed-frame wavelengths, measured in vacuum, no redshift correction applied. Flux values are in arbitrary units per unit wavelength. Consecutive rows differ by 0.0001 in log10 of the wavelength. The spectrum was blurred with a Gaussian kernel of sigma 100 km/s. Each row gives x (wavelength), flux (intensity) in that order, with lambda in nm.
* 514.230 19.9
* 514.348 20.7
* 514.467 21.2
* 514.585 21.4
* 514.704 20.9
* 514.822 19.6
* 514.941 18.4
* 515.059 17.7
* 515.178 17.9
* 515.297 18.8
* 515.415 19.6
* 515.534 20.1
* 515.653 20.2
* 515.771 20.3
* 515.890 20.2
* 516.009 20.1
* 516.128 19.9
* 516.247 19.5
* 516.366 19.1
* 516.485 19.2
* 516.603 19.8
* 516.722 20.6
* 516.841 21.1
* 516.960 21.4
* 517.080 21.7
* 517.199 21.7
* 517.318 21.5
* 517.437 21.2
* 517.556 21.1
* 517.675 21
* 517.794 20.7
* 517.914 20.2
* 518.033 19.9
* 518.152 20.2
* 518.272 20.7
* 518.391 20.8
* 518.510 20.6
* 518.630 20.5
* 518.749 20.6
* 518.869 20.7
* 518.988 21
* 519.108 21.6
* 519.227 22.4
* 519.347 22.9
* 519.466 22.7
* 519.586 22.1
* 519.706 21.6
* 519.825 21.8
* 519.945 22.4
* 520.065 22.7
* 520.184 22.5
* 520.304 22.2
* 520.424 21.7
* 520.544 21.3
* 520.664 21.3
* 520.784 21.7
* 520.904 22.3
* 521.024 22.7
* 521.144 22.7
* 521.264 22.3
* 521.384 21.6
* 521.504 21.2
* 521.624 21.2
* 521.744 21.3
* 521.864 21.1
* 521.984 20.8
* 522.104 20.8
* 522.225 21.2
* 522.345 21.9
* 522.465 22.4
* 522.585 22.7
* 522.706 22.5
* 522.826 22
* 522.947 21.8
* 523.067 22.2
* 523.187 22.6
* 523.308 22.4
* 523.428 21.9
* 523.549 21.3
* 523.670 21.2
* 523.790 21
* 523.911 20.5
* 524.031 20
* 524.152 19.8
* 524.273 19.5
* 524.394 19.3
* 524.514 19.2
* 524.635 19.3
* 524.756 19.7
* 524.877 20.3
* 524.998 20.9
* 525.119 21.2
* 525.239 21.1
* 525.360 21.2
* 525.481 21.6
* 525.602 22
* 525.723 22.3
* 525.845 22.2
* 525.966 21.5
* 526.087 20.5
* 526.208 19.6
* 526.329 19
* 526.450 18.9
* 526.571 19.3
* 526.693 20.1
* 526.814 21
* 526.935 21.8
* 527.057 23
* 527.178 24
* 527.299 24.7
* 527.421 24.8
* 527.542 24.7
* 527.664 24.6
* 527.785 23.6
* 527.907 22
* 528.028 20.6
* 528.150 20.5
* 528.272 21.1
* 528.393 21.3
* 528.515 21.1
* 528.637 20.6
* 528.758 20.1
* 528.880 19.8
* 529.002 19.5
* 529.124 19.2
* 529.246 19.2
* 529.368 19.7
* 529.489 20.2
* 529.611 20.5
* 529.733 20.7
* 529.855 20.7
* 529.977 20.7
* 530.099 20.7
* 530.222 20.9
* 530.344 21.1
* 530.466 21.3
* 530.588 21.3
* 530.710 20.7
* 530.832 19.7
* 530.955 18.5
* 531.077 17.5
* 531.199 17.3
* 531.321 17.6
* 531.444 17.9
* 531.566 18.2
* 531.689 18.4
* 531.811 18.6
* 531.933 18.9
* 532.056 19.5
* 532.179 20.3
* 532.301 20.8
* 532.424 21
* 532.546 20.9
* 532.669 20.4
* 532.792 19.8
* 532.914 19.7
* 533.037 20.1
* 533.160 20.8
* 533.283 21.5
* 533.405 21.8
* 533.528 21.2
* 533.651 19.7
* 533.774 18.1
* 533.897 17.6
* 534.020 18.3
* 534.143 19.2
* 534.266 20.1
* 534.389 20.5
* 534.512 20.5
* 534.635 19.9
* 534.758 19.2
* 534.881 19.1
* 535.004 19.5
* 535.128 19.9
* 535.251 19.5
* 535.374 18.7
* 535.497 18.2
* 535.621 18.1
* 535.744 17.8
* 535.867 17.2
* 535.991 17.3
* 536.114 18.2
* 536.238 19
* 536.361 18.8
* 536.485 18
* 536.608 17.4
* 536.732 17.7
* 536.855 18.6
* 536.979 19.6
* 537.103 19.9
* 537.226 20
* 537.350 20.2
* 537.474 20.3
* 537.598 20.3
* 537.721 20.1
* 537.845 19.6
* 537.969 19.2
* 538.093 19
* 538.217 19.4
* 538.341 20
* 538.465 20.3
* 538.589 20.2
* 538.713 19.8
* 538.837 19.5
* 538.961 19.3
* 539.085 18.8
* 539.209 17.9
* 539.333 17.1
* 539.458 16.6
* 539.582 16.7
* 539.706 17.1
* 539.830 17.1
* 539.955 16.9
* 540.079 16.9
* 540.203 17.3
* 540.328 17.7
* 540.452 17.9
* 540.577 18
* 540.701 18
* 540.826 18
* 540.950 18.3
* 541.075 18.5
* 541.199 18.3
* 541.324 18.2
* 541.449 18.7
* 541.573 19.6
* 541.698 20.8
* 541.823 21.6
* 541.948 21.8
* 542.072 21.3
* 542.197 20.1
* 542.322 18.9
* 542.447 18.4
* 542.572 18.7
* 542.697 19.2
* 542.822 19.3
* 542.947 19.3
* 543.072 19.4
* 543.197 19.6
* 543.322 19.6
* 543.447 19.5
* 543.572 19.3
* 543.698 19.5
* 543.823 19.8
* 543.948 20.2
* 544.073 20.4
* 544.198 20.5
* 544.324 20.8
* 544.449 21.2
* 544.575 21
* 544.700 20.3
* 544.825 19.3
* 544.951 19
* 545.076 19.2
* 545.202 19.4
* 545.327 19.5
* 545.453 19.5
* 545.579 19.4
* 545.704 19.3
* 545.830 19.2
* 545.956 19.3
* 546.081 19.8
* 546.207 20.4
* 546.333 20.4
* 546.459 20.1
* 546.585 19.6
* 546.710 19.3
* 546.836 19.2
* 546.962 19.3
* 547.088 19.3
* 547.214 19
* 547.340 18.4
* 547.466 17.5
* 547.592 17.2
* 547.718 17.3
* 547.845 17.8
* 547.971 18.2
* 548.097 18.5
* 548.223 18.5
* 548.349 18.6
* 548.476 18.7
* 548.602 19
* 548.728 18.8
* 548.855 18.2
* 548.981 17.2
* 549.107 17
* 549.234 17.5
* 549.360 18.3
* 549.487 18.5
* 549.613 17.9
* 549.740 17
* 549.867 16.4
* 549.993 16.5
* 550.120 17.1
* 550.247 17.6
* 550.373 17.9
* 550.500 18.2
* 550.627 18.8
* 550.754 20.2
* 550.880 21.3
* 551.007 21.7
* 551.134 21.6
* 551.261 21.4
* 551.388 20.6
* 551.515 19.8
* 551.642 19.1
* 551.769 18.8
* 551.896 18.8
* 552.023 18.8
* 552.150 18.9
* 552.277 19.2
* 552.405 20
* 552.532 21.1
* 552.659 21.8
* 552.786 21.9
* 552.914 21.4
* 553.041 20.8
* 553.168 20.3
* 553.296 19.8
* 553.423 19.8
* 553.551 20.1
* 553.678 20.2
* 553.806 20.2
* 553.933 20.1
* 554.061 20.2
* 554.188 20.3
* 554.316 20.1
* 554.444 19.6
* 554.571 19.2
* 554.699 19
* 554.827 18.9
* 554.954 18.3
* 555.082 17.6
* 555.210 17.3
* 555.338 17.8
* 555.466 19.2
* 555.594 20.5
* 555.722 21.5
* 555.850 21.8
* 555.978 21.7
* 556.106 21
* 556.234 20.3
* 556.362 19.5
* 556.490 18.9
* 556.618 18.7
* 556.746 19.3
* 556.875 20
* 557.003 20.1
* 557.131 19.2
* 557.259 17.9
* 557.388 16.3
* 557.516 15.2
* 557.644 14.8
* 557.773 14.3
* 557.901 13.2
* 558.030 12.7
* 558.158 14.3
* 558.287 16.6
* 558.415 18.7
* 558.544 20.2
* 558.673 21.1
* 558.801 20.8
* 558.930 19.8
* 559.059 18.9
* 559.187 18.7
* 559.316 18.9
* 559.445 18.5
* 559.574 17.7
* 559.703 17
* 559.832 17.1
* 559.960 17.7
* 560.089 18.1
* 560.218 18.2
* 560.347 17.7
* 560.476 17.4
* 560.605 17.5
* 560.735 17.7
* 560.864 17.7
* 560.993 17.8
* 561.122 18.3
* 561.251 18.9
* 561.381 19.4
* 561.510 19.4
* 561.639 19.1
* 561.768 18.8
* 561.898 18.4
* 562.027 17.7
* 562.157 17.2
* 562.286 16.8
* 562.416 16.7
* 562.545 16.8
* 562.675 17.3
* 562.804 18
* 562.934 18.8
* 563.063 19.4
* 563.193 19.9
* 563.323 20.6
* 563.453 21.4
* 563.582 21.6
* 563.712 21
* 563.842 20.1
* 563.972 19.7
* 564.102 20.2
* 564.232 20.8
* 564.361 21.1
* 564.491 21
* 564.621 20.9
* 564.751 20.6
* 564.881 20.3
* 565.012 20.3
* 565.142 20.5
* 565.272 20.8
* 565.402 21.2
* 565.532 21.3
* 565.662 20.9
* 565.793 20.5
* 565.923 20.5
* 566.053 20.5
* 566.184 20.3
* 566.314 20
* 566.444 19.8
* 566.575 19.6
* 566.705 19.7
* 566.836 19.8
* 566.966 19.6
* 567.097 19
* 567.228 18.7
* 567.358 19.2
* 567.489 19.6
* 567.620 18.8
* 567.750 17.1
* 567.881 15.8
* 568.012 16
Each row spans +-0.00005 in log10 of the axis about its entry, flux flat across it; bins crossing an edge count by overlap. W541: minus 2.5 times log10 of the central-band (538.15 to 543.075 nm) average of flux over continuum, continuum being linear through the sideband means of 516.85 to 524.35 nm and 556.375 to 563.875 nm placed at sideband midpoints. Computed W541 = 0.058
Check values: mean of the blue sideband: 21.5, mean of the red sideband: 18.2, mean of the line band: 18.8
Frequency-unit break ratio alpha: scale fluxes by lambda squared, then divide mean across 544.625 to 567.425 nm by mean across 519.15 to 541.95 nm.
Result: 1.04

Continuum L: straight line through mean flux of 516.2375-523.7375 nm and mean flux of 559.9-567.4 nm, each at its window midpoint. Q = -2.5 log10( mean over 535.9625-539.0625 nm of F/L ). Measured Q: 0.07 mag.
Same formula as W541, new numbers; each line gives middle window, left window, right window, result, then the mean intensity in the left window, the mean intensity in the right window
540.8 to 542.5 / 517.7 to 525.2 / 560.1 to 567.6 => 0.05 mag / 21.3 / 19.4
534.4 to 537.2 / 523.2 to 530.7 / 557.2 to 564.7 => 0.09 mag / 21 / 18.3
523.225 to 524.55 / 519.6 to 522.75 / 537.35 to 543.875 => 0.04 mag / 21.8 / 19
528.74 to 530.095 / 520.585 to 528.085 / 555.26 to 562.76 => 0.05 mag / 21.5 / 18.2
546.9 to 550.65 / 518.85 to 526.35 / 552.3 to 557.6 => 0.11 mag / 21.4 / 19.7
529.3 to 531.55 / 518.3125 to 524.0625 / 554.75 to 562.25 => 0.06 mag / 21.7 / 18.3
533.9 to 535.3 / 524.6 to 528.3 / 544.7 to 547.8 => 0.06 mag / 21.5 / 19.2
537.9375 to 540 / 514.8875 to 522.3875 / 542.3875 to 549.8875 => 0.06 mag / 21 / 19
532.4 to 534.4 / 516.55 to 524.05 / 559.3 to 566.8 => 0.04 mag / 21.5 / 19.2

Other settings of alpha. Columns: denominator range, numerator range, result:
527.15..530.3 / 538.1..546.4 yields 0.95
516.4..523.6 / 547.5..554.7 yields 1.00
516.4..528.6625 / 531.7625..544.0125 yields 0.95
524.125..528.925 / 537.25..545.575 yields 0.96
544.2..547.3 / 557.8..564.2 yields 0.98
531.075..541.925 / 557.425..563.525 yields 1.03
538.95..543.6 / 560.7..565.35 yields 1.12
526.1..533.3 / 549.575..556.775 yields 1.04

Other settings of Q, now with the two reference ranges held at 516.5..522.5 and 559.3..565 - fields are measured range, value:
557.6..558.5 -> 0.258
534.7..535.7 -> 0.081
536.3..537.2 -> 0.097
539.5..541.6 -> 0.135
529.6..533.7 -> 0.039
